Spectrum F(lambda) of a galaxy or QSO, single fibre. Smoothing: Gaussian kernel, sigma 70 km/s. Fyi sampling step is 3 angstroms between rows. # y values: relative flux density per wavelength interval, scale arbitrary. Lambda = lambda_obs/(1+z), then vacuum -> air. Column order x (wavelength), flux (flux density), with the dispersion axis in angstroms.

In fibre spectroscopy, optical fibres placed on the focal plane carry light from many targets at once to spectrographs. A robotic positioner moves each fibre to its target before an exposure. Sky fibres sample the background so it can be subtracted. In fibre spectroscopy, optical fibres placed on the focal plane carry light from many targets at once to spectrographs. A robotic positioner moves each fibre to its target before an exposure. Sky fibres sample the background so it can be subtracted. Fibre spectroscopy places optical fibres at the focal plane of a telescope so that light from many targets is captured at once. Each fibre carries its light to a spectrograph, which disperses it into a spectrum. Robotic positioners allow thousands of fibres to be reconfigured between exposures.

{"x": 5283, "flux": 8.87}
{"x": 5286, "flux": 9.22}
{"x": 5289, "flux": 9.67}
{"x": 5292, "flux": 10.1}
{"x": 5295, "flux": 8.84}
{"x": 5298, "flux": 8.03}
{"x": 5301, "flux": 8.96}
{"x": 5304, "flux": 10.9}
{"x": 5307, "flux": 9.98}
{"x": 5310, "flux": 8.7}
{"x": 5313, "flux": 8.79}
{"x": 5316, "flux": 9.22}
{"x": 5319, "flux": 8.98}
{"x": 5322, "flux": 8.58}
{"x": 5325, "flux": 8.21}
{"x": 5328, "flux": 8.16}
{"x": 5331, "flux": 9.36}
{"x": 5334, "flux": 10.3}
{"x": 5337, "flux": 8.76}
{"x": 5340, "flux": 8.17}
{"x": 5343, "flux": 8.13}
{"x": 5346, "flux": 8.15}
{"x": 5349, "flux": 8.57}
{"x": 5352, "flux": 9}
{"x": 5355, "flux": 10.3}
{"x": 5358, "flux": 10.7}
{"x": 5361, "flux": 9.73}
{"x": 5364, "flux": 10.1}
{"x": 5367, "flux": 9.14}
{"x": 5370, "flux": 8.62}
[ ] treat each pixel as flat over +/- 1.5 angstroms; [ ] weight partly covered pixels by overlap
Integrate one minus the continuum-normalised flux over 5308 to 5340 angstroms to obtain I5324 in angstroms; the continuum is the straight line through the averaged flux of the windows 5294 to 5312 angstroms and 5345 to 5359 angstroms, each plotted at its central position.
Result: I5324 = 1.3 angstroms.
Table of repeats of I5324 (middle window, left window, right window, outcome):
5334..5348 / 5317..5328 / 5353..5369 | 1.03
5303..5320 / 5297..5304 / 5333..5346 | -0.85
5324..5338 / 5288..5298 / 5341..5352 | -0.57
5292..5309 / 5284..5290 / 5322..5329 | -0.77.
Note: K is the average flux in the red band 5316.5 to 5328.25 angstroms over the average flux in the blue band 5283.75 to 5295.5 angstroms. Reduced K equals 0.9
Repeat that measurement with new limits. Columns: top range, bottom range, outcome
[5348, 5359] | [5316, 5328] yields 1.12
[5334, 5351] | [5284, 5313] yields 0.92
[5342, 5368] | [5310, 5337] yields 1.05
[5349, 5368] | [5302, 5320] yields 1.03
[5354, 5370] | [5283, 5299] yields 1.07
